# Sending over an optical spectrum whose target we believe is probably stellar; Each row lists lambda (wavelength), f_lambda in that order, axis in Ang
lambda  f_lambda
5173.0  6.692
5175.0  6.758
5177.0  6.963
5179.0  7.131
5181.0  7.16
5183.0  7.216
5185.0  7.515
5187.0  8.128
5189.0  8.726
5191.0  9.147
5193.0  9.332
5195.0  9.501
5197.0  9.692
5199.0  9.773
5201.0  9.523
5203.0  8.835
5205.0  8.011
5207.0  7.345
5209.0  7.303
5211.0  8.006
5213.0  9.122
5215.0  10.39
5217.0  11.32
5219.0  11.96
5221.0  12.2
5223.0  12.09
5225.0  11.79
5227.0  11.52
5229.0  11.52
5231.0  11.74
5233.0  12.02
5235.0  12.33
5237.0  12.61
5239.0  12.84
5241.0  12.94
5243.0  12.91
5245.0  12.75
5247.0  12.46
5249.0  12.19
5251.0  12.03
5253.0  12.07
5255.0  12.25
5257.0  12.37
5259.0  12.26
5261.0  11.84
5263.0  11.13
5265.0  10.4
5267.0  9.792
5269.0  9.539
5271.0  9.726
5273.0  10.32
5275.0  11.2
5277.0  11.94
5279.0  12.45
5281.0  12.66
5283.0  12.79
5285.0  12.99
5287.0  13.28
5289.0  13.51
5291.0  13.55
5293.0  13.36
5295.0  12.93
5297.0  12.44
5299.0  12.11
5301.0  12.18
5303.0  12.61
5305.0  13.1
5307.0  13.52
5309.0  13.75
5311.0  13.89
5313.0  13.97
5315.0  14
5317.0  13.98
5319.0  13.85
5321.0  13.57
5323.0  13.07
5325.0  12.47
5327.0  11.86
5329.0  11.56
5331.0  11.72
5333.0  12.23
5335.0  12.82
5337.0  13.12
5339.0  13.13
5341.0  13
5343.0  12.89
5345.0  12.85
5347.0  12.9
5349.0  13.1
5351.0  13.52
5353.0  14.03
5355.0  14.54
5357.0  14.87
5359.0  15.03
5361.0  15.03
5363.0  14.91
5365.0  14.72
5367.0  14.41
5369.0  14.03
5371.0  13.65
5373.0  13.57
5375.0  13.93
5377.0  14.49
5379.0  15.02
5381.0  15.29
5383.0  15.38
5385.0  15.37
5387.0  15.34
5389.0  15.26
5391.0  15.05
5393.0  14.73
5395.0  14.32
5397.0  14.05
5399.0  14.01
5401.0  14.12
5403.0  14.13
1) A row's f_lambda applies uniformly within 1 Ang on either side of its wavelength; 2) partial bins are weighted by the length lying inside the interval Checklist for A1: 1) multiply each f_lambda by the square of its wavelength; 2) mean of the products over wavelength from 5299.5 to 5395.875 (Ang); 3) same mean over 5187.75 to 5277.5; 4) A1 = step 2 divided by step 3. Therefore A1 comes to 1.33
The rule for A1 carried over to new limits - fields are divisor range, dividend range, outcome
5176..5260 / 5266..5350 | 1.25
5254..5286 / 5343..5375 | 1.26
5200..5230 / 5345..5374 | 1.48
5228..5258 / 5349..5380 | 1.22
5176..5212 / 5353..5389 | 1.89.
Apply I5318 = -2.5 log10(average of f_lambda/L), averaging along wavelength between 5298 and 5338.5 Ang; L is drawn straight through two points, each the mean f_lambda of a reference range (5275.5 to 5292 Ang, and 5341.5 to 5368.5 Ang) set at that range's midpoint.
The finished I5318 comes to 0.04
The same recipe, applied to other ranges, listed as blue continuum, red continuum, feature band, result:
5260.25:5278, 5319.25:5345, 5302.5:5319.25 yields -0.141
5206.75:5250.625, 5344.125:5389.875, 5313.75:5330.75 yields 0.035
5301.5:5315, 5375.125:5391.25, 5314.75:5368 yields 0.059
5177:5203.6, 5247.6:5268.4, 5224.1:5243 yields -0.162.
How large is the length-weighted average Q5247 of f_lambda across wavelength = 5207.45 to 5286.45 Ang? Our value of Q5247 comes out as 11.5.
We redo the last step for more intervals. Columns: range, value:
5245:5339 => 12.4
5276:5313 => 13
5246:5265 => 12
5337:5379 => 13.9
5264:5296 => 11.9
